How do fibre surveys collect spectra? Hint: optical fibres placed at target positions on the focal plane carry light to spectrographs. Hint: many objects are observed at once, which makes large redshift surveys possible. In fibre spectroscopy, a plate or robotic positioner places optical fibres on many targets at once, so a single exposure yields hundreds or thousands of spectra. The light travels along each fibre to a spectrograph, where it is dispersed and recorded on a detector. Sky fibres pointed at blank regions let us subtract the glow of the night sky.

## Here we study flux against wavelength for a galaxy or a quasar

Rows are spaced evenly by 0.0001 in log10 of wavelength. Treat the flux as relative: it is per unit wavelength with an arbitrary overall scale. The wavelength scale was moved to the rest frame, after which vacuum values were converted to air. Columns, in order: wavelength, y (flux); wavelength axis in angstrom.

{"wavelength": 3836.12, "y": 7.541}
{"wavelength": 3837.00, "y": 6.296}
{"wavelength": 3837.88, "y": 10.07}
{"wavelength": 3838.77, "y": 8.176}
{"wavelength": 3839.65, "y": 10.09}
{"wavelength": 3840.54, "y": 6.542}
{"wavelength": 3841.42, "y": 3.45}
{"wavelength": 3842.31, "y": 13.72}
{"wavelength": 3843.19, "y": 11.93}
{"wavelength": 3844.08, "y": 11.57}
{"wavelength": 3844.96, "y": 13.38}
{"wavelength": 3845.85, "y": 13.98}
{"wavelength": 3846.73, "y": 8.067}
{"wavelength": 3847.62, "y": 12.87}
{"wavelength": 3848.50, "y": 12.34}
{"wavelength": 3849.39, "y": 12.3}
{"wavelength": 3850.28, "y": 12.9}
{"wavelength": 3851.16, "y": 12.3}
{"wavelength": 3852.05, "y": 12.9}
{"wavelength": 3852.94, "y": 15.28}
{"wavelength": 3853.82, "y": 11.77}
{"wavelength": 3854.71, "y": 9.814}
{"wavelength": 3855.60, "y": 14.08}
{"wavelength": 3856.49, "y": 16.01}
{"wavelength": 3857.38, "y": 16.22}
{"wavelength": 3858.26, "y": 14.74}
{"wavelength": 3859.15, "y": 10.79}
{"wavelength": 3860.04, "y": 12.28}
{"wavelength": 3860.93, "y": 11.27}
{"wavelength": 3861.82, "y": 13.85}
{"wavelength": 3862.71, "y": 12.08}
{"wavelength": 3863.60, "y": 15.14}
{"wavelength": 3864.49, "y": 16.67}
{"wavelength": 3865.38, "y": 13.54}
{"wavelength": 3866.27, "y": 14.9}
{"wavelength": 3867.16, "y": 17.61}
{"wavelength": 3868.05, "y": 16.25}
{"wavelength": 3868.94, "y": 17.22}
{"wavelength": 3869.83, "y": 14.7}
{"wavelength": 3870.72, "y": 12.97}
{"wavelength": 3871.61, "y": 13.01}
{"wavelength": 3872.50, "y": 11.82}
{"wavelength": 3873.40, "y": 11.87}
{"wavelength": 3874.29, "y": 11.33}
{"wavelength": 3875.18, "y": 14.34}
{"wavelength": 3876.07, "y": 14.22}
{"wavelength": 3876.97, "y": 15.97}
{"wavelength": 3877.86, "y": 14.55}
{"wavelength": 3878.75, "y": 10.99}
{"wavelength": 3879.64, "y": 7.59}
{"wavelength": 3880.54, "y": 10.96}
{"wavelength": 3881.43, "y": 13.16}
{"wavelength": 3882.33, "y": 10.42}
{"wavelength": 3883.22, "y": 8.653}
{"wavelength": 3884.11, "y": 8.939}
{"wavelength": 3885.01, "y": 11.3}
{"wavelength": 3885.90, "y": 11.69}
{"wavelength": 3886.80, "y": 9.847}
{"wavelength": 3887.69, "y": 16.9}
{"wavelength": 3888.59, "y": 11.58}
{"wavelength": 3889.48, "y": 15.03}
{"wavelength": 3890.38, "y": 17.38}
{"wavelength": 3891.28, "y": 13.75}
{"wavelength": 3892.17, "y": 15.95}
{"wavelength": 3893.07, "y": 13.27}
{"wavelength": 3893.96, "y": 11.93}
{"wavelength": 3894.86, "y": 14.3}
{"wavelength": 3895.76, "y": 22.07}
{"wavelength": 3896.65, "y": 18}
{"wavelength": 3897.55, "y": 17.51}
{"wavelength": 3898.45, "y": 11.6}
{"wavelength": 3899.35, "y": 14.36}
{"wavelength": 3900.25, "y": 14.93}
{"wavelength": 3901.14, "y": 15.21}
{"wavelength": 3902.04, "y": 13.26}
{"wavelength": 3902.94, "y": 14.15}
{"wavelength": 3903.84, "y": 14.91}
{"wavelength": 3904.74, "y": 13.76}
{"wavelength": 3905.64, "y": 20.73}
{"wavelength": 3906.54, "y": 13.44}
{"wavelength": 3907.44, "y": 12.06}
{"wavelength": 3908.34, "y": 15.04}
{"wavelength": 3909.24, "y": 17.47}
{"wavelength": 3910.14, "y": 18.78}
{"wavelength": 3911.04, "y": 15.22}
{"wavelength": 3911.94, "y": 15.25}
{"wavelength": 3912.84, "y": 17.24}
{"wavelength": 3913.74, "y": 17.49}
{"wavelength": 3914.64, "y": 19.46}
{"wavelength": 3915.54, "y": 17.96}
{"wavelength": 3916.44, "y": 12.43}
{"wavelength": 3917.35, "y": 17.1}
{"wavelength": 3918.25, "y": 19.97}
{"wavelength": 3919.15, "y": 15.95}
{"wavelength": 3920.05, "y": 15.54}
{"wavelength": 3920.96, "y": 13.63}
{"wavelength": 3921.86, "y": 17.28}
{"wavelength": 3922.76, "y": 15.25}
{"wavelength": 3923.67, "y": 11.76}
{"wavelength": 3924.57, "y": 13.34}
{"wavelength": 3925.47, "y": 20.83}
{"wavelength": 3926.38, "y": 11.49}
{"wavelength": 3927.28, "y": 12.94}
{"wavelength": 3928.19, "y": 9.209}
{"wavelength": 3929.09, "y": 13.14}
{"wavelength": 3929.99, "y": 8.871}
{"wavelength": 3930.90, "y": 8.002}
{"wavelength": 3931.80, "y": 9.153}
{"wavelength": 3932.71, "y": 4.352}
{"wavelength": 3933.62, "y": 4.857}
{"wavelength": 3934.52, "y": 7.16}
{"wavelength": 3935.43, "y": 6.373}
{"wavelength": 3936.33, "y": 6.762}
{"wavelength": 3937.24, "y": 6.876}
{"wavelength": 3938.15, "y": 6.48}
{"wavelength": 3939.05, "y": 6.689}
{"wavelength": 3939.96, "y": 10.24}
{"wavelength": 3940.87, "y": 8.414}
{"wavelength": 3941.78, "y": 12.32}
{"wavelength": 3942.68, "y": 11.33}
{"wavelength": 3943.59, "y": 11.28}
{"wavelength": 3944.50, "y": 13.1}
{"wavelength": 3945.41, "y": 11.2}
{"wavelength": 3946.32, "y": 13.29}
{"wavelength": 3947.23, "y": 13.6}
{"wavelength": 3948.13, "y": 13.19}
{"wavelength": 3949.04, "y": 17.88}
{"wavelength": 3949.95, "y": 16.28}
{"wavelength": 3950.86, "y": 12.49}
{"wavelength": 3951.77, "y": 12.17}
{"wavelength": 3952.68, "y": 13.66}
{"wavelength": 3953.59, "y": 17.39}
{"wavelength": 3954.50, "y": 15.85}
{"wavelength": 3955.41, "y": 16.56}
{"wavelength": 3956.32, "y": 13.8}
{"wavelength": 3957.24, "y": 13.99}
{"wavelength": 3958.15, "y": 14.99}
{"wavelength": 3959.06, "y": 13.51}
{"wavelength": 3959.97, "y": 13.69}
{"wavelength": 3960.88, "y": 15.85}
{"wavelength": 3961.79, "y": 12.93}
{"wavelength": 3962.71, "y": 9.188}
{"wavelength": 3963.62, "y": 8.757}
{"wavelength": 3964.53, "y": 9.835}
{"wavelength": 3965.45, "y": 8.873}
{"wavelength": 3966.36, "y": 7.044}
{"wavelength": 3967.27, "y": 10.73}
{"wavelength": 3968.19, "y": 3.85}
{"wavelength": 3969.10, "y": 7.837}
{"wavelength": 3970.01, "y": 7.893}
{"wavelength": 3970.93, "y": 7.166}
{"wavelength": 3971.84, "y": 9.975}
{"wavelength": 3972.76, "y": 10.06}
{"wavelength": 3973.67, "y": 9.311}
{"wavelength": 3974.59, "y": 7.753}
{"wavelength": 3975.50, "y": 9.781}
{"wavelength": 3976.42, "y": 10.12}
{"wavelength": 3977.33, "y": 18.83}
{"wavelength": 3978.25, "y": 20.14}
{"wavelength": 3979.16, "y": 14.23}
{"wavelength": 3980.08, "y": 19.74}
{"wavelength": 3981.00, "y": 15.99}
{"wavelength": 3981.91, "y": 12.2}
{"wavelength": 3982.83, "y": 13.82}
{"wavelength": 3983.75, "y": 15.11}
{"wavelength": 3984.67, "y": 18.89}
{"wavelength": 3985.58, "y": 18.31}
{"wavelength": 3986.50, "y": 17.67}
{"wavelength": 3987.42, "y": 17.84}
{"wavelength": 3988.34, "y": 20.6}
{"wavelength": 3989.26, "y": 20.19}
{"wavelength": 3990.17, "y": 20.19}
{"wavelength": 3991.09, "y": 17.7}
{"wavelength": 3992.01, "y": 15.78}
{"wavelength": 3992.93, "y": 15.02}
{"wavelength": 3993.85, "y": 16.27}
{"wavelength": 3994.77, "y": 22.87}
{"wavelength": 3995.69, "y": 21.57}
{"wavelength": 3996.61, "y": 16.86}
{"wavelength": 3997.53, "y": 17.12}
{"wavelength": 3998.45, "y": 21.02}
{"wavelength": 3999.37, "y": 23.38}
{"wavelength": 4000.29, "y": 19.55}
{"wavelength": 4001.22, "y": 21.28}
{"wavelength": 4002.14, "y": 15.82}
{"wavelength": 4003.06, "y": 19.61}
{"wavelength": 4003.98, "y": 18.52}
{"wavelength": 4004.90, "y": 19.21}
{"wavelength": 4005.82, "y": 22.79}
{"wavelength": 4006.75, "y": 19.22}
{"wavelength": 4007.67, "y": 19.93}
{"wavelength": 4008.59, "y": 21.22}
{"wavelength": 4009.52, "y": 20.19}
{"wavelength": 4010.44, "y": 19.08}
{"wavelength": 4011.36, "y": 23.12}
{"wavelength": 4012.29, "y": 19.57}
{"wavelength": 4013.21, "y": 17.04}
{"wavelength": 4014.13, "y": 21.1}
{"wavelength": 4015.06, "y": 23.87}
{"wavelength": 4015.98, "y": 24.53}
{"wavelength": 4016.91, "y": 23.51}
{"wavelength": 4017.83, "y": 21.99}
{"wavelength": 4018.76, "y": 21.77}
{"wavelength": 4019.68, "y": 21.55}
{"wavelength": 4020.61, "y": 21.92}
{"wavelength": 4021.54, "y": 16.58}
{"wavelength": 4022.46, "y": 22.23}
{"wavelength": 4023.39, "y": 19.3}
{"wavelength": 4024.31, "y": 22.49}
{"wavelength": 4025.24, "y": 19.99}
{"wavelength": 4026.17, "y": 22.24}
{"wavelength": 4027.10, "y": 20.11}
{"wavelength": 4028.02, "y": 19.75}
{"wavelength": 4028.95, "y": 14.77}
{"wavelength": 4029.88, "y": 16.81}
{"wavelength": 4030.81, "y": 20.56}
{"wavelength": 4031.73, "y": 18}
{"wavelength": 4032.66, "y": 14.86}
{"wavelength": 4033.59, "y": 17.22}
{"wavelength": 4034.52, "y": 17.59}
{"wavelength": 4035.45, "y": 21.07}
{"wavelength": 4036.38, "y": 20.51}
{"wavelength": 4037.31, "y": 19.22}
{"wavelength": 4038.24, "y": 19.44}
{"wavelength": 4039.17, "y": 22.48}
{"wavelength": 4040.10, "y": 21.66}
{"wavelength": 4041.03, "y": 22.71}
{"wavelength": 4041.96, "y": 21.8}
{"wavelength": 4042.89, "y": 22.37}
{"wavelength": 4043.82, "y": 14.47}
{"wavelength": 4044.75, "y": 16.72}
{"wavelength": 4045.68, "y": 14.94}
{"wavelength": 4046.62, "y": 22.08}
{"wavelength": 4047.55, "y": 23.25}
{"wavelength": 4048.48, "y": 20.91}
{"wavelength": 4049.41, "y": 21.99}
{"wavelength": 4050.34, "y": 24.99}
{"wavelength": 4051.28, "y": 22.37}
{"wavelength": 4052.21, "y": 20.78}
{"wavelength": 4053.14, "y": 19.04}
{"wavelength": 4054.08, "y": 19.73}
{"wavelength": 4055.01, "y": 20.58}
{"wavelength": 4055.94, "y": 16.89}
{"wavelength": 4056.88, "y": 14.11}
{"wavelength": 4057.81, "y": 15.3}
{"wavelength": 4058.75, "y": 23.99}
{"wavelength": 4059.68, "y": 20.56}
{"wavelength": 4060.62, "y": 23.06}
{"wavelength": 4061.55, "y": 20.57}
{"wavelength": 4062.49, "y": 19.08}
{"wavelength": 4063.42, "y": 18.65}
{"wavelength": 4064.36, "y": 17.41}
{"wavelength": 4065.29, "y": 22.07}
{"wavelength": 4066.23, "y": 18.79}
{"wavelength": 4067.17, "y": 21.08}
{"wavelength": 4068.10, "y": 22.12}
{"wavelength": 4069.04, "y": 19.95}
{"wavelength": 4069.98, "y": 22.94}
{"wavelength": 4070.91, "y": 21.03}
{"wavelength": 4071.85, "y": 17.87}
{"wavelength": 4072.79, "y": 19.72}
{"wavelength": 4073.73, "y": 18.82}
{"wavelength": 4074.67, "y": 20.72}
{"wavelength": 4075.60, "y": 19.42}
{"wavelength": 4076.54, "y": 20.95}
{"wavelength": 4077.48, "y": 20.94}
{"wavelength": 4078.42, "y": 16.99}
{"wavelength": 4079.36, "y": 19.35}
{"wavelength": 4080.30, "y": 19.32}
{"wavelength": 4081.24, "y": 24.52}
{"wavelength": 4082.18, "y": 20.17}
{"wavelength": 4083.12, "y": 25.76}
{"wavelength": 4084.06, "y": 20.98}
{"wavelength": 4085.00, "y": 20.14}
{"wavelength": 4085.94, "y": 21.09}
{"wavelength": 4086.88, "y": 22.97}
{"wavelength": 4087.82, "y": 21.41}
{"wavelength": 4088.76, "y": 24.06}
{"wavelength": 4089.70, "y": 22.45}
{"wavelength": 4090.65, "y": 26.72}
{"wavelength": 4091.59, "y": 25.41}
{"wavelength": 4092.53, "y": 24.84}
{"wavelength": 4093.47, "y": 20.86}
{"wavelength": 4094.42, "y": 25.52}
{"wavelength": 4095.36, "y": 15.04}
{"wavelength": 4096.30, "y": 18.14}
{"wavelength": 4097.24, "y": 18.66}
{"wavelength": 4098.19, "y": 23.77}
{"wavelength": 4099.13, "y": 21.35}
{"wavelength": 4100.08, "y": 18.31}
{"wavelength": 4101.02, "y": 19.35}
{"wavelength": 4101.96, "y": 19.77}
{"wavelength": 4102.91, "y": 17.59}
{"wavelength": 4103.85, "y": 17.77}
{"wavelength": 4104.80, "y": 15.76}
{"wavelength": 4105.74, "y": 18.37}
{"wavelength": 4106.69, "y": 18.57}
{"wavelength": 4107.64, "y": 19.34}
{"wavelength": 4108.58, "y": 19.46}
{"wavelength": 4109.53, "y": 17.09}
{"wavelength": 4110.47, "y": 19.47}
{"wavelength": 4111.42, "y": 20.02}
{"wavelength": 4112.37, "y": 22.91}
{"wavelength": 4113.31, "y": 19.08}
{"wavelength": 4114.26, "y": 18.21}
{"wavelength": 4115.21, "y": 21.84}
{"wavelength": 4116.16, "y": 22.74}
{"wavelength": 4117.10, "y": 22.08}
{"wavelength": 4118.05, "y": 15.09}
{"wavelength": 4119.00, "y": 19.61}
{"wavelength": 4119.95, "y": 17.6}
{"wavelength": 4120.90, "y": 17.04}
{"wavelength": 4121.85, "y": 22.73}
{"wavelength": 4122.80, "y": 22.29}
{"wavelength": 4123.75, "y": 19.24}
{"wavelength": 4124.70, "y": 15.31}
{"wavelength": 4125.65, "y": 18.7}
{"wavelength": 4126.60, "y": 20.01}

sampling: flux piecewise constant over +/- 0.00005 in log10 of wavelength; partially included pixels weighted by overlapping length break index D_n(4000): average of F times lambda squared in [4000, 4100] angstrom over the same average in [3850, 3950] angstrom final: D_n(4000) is 1.7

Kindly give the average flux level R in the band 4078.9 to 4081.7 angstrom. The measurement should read 21.1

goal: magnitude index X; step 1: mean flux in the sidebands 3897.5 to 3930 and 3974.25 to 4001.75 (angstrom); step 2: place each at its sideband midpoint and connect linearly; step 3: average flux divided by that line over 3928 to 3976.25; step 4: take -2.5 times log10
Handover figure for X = 0.46 mag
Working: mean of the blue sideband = 15.2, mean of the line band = 10.7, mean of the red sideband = 17.4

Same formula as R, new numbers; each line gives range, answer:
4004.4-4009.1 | 20.4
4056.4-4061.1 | 19.4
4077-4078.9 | 18.9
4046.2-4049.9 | 22.1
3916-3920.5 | 16.2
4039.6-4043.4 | 22.1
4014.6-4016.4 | 24.3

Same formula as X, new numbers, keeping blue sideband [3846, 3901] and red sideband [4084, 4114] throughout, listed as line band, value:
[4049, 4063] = -0.06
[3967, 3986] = 0.32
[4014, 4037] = -0.11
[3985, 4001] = -0.11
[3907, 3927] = -0.08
